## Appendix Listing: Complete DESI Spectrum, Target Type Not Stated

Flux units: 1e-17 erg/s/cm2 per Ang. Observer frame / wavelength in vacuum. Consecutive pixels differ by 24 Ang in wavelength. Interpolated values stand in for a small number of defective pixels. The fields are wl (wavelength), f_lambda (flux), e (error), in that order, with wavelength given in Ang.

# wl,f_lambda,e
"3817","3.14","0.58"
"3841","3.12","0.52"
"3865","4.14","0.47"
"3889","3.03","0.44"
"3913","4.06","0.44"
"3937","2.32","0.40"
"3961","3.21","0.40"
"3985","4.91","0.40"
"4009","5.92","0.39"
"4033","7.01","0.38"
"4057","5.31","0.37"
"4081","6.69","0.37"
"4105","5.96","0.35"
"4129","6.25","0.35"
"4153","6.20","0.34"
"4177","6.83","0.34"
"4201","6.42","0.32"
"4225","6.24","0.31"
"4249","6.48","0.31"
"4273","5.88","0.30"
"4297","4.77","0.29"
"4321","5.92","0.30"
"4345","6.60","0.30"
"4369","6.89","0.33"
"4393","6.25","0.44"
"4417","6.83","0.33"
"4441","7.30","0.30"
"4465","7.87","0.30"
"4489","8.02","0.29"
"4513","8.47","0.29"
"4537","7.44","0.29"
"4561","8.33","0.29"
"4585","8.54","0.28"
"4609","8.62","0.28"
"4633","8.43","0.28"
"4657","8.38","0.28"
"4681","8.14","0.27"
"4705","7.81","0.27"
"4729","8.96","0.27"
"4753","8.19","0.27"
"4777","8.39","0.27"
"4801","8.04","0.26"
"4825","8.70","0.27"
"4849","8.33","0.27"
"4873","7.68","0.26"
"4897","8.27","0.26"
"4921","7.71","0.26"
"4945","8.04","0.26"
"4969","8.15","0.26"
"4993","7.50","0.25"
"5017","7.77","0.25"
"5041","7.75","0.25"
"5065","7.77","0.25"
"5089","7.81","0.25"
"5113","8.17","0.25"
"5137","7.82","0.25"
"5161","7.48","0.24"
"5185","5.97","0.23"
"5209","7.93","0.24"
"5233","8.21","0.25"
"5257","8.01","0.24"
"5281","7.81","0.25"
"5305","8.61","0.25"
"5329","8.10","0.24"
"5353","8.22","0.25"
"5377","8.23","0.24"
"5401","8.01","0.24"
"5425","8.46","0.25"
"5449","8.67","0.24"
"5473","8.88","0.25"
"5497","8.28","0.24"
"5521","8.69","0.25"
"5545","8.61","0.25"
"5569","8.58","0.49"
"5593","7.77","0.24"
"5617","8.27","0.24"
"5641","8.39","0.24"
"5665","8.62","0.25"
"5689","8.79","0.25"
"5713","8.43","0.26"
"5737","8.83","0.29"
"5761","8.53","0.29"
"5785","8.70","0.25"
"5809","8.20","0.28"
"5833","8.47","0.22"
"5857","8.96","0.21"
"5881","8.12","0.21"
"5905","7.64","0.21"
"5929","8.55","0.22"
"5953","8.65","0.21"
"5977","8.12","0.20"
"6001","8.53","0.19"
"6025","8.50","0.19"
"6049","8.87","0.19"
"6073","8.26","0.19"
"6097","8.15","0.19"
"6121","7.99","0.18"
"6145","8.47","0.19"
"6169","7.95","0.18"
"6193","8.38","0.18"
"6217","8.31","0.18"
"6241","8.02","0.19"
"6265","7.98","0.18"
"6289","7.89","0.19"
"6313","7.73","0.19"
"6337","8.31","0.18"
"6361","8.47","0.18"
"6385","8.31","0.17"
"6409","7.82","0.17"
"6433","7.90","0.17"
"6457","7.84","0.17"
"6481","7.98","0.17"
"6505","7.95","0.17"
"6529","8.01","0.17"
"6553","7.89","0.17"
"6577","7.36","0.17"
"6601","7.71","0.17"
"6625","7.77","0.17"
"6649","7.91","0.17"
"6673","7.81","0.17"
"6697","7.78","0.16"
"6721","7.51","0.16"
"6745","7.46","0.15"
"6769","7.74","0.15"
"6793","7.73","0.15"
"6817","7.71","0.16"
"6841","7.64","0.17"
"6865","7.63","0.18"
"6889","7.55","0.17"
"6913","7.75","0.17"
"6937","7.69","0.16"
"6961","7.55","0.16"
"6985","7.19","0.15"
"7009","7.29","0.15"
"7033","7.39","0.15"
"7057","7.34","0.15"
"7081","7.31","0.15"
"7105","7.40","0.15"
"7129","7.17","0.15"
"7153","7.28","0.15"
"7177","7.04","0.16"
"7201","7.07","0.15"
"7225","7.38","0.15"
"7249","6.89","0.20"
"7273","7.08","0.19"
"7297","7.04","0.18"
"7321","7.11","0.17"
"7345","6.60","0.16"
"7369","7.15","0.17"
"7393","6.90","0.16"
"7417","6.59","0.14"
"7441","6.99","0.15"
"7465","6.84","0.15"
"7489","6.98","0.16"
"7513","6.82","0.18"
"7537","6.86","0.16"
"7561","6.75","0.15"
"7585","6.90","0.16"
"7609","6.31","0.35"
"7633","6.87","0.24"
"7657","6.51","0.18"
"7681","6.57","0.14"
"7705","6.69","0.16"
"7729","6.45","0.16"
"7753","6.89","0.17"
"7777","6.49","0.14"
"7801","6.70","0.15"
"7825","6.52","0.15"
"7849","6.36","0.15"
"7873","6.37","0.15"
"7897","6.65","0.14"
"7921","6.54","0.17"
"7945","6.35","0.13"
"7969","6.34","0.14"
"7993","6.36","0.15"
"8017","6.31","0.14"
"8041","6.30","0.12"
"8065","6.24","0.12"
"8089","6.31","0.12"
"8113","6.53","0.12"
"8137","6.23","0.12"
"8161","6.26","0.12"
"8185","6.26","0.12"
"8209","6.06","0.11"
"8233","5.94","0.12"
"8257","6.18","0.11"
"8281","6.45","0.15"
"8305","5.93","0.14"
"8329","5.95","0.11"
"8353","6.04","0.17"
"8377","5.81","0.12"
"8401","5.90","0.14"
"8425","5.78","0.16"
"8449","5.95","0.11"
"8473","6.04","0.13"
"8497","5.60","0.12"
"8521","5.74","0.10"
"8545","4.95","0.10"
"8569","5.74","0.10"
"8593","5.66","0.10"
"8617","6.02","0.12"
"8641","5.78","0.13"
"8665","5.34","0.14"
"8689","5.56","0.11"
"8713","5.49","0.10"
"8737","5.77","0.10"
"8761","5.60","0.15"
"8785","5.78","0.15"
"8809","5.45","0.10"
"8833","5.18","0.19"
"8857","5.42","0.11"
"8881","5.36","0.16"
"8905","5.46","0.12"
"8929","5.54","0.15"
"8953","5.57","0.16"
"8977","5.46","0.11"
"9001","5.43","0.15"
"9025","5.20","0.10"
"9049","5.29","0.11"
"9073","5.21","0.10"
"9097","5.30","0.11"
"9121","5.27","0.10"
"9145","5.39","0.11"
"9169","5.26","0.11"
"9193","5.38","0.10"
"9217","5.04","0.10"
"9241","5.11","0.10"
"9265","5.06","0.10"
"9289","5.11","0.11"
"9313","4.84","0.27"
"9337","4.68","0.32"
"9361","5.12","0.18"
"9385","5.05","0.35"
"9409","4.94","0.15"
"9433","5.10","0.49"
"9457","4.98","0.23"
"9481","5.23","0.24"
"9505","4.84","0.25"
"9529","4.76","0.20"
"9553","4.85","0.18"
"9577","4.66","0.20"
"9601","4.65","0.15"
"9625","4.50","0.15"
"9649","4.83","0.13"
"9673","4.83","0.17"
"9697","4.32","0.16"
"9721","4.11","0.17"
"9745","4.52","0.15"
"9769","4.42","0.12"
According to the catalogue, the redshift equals 0.000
